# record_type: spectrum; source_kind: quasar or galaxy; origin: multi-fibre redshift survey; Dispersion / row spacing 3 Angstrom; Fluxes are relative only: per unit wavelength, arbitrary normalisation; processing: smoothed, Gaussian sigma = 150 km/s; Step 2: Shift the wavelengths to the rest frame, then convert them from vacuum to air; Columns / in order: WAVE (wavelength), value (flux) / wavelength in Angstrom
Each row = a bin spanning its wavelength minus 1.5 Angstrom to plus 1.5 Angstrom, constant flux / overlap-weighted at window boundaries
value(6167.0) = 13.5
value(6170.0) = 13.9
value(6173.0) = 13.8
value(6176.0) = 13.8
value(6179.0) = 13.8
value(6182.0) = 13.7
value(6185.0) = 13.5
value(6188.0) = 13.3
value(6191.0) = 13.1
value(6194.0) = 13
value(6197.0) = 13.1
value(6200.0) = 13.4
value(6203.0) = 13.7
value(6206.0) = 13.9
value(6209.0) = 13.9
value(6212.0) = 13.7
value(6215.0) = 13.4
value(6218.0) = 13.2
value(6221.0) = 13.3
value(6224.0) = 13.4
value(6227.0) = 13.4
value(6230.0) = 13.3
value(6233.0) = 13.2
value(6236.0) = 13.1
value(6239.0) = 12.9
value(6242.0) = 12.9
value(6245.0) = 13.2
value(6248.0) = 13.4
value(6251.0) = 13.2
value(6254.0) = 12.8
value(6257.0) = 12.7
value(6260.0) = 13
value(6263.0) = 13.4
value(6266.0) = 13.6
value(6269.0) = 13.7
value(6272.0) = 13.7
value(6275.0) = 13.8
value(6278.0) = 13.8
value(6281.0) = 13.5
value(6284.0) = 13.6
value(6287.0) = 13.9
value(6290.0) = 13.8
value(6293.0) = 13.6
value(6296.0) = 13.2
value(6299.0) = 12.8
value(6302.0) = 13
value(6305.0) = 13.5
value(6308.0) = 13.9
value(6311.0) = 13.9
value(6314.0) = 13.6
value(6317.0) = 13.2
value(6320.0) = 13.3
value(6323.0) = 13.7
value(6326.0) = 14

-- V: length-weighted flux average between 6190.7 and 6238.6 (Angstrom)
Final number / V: 13.4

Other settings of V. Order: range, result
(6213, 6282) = 13.3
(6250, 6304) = 13.4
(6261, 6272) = 13.6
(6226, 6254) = 13.2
